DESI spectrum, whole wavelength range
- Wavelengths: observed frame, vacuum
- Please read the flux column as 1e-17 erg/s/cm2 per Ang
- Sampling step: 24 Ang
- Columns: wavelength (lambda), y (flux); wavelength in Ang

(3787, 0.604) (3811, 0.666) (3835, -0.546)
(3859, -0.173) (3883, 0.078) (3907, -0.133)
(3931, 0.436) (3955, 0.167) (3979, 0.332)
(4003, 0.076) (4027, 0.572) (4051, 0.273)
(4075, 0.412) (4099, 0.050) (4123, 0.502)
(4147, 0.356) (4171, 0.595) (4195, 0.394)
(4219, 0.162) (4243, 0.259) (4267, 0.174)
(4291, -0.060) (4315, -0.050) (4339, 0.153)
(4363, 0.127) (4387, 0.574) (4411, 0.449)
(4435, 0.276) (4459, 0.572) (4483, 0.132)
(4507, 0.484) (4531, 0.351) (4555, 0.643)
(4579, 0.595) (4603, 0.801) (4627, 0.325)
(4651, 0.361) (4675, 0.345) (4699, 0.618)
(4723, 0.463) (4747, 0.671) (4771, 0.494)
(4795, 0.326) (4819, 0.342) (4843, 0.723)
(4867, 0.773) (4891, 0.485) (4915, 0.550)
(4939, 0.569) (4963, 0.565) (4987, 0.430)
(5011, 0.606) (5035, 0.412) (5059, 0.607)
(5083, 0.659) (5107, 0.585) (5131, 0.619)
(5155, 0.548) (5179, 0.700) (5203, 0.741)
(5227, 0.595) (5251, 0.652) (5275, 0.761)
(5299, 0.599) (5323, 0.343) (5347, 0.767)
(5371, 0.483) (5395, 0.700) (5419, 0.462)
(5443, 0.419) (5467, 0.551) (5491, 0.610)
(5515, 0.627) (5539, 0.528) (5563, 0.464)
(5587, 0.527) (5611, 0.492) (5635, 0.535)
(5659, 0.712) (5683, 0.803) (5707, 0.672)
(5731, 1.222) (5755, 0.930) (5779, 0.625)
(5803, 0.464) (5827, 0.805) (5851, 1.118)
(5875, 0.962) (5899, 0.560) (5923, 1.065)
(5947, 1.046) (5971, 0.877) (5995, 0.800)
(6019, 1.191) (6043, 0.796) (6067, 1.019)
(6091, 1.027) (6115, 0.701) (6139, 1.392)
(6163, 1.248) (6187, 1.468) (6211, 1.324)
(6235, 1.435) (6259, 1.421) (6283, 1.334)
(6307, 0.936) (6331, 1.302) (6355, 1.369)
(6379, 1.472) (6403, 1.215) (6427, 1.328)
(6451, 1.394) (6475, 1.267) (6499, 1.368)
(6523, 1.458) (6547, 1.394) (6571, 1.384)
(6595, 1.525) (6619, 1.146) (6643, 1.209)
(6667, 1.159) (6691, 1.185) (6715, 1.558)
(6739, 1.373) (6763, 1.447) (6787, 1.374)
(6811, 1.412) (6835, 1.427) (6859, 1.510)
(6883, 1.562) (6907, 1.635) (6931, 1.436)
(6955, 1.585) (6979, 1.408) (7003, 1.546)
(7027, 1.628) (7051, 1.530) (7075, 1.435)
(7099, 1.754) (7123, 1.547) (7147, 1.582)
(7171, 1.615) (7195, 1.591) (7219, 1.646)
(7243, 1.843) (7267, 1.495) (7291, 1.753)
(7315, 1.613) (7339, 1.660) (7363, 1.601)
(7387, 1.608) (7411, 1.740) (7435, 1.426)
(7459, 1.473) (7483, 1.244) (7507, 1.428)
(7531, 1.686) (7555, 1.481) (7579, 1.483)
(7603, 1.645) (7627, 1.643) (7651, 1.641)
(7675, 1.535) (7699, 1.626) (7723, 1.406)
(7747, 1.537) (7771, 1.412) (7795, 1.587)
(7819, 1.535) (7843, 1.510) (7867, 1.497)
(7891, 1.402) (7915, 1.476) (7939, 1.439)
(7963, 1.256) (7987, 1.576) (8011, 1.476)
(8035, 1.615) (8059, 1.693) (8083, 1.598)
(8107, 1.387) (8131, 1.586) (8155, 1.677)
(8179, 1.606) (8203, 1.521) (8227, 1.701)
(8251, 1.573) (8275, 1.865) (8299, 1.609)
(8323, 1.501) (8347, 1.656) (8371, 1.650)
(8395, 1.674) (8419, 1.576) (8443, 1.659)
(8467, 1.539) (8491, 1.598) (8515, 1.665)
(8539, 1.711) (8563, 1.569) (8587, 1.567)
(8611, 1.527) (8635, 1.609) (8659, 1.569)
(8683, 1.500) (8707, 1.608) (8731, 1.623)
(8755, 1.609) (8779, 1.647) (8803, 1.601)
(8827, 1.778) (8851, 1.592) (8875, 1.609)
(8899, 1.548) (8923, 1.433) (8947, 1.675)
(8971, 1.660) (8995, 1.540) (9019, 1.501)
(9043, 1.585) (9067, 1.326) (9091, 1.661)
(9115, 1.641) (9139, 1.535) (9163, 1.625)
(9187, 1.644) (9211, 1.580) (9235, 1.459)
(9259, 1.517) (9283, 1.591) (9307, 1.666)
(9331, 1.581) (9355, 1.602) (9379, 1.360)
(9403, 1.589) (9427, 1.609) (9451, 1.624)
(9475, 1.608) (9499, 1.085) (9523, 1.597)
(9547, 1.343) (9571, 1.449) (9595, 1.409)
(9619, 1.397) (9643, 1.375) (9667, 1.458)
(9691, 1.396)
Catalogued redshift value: 0.54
